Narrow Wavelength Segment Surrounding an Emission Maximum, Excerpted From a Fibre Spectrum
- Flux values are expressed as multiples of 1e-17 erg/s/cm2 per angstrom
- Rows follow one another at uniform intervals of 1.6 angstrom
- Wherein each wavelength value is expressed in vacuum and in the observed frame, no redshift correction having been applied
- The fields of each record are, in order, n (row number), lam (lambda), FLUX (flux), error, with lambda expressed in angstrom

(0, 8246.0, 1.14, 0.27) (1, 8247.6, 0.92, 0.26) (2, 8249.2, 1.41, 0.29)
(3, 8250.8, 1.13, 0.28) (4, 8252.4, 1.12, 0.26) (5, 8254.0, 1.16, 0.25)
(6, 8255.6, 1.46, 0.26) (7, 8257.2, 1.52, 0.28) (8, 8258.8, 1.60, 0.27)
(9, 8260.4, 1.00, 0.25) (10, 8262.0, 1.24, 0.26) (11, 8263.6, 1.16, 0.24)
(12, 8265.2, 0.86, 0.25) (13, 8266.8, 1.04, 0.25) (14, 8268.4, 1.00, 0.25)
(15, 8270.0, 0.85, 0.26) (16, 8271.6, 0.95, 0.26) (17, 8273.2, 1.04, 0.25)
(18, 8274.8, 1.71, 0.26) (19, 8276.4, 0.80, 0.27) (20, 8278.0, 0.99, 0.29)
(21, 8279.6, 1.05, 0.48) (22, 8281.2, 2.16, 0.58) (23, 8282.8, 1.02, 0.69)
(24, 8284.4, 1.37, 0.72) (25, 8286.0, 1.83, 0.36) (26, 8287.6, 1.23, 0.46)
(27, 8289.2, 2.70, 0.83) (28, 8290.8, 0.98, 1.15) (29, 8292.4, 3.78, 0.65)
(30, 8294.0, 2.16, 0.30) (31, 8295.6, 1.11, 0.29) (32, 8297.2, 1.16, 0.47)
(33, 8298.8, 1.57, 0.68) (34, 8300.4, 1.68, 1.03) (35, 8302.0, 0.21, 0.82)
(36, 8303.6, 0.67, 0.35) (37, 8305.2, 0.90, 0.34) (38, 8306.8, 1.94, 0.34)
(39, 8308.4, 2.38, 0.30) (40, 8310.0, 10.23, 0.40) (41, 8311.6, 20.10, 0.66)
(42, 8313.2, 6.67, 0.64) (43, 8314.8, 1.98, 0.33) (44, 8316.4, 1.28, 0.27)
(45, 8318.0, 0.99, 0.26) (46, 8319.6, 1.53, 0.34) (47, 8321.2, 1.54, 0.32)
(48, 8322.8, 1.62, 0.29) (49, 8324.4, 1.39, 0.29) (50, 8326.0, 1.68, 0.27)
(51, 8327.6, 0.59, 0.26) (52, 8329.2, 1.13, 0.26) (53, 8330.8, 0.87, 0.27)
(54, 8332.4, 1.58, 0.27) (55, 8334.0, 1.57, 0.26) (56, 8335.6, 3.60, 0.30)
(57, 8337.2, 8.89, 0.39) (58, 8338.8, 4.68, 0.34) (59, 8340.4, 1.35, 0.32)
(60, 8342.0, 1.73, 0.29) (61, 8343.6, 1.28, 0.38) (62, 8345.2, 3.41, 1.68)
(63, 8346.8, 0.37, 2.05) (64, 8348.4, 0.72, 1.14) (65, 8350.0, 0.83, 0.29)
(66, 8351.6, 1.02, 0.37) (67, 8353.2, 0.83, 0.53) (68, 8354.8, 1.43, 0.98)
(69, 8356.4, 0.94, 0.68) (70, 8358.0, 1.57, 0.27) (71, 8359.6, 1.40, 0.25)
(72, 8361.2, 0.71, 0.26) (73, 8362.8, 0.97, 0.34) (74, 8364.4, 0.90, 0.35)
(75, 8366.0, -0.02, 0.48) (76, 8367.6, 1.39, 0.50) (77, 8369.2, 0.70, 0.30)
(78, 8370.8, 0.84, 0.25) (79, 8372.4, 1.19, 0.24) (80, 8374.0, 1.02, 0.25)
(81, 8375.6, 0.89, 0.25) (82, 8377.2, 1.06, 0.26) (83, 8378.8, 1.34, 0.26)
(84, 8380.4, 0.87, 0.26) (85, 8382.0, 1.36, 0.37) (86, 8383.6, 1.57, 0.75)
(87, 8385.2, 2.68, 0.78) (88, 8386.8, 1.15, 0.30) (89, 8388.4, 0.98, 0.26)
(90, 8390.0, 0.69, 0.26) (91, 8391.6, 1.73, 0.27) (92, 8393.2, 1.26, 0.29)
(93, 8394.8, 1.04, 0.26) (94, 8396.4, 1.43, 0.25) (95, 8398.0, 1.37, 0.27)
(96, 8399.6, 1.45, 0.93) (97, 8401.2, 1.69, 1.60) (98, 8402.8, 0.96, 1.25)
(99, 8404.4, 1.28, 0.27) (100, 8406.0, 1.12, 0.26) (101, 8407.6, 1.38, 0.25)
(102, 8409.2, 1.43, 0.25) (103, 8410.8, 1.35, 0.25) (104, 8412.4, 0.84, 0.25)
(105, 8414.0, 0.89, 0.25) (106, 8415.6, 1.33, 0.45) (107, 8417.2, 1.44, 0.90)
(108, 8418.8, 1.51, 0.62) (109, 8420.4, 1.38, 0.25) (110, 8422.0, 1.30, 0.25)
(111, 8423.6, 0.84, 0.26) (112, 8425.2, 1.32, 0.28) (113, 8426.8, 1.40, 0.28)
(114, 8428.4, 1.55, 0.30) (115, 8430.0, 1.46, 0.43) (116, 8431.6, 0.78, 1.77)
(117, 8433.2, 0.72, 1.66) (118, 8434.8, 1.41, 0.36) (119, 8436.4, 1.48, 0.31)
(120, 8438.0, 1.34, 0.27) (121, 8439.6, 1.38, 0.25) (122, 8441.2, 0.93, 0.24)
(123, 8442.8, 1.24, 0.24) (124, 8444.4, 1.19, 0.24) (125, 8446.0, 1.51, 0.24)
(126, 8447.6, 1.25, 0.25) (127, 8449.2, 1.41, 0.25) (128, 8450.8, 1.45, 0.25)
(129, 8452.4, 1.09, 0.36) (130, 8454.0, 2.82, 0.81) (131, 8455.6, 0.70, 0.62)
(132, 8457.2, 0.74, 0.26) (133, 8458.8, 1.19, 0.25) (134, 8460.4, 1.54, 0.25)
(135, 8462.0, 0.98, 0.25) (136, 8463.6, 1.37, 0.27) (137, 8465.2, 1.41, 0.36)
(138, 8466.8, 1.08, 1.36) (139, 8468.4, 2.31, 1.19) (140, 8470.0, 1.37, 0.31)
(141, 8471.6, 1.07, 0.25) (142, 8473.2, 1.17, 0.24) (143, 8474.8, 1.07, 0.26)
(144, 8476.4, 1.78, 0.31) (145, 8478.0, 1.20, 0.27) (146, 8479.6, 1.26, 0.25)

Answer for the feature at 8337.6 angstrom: [N II] 6583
